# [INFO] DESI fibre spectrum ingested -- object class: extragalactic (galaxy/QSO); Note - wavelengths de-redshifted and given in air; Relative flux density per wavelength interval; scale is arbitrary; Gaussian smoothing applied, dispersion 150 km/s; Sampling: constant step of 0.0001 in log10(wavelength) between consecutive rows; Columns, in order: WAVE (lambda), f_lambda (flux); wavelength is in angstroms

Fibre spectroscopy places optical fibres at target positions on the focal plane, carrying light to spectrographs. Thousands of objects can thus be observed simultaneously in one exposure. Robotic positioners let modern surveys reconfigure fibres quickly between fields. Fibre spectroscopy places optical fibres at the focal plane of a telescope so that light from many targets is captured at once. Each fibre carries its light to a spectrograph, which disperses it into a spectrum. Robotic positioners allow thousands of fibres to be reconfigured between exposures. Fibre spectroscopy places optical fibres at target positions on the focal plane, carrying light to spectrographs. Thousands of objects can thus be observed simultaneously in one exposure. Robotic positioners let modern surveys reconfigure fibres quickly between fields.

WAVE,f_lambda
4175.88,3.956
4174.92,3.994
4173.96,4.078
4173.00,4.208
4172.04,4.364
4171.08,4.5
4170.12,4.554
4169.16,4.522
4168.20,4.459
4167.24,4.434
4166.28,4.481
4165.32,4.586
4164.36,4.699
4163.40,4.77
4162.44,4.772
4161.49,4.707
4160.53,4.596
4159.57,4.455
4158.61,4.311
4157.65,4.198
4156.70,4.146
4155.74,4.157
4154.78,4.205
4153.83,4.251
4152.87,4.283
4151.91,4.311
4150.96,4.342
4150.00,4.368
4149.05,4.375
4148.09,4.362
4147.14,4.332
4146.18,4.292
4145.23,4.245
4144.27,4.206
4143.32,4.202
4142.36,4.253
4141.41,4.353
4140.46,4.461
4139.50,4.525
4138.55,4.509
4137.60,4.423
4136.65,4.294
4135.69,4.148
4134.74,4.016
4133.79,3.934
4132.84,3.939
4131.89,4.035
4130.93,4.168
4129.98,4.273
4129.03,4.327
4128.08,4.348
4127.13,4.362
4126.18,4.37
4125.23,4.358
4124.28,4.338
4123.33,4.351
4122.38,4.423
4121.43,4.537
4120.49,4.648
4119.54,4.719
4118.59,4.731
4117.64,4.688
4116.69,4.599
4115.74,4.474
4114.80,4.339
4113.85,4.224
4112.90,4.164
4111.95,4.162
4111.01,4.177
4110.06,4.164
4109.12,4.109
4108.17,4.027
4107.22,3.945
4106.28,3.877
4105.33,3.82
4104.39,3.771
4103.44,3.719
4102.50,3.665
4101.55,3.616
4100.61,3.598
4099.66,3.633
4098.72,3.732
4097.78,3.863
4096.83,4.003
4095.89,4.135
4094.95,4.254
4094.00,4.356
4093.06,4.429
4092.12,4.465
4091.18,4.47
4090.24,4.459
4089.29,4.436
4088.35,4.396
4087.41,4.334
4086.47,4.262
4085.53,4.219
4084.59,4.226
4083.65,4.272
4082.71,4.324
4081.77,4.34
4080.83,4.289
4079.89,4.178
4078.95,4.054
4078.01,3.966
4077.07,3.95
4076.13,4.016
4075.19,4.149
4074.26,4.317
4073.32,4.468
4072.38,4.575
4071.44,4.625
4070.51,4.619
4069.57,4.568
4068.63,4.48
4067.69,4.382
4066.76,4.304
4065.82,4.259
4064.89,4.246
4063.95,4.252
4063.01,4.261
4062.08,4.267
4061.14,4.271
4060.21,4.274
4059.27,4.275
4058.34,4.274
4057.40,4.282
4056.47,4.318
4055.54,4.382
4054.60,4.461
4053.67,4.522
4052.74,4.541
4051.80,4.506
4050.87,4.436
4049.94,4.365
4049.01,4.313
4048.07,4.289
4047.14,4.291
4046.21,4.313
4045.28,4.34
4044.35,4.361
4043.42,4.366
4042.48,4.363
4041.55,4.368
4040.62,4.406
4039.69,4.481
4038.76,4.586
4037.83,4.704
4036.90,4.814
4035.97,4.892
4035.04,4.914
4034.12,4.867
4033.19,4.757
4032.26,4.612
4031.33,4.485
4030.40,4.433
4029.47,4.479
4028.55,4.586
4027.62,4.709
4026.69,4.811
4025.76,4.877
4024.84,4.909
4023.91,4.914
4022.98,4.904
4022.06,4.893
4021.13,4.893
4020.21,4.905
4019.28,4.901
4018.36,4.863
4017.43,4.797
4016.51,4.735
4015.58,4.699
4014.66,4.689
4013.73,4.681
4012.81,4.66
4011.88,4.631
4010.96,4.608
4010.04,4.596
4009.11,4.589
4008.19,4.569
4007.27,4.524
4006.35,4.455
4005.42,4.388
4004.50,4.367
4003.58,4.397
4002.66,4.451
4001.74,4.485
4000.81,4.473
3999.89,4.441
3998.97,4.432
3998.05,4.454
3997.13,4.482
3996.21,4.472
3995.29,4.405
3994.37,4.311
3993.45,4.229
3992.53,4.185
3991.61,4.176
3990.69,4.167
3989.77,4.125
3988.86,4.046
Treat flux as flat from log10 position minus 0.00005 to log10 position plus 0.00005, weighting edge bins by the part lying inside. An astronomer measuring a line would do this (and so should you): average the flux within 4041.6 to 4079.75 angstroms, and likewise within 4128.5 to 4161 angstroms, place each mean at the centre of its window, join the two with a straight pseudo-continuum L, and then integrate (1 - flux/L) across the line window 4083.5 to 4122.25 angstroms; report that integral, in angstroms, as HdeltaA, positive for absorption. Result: 1.01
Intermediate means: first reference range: 4.33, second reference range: 4.27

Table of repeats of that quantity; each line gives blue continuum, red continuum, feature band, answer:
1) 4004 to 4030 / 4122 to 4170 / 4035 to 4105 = 4.2 angstroms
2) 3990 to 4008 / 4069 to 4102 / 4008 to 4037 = -2.7 angstroms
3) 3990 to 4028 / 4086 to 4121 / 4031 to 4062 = -0.3 angstroms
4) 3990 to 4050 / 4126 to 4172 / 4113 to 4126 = -0.2 angstroms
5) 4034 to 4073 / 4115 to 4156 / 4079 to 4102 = 1.1 angstroms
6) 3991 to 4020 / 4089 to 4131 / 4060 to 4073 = -0.2 angstroms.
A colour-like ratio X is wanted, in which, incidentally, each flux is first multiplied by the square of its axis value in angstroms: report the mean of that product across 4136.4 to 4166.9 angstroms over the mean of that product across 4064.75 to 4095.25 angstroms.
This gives 1.1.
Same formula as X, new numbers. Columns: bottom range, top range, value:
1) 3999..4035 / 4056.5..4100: 0.94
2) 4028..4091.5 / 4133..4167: 1.04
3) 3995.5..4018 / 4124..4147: 1.00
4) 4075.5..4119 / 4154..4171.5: 1.11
